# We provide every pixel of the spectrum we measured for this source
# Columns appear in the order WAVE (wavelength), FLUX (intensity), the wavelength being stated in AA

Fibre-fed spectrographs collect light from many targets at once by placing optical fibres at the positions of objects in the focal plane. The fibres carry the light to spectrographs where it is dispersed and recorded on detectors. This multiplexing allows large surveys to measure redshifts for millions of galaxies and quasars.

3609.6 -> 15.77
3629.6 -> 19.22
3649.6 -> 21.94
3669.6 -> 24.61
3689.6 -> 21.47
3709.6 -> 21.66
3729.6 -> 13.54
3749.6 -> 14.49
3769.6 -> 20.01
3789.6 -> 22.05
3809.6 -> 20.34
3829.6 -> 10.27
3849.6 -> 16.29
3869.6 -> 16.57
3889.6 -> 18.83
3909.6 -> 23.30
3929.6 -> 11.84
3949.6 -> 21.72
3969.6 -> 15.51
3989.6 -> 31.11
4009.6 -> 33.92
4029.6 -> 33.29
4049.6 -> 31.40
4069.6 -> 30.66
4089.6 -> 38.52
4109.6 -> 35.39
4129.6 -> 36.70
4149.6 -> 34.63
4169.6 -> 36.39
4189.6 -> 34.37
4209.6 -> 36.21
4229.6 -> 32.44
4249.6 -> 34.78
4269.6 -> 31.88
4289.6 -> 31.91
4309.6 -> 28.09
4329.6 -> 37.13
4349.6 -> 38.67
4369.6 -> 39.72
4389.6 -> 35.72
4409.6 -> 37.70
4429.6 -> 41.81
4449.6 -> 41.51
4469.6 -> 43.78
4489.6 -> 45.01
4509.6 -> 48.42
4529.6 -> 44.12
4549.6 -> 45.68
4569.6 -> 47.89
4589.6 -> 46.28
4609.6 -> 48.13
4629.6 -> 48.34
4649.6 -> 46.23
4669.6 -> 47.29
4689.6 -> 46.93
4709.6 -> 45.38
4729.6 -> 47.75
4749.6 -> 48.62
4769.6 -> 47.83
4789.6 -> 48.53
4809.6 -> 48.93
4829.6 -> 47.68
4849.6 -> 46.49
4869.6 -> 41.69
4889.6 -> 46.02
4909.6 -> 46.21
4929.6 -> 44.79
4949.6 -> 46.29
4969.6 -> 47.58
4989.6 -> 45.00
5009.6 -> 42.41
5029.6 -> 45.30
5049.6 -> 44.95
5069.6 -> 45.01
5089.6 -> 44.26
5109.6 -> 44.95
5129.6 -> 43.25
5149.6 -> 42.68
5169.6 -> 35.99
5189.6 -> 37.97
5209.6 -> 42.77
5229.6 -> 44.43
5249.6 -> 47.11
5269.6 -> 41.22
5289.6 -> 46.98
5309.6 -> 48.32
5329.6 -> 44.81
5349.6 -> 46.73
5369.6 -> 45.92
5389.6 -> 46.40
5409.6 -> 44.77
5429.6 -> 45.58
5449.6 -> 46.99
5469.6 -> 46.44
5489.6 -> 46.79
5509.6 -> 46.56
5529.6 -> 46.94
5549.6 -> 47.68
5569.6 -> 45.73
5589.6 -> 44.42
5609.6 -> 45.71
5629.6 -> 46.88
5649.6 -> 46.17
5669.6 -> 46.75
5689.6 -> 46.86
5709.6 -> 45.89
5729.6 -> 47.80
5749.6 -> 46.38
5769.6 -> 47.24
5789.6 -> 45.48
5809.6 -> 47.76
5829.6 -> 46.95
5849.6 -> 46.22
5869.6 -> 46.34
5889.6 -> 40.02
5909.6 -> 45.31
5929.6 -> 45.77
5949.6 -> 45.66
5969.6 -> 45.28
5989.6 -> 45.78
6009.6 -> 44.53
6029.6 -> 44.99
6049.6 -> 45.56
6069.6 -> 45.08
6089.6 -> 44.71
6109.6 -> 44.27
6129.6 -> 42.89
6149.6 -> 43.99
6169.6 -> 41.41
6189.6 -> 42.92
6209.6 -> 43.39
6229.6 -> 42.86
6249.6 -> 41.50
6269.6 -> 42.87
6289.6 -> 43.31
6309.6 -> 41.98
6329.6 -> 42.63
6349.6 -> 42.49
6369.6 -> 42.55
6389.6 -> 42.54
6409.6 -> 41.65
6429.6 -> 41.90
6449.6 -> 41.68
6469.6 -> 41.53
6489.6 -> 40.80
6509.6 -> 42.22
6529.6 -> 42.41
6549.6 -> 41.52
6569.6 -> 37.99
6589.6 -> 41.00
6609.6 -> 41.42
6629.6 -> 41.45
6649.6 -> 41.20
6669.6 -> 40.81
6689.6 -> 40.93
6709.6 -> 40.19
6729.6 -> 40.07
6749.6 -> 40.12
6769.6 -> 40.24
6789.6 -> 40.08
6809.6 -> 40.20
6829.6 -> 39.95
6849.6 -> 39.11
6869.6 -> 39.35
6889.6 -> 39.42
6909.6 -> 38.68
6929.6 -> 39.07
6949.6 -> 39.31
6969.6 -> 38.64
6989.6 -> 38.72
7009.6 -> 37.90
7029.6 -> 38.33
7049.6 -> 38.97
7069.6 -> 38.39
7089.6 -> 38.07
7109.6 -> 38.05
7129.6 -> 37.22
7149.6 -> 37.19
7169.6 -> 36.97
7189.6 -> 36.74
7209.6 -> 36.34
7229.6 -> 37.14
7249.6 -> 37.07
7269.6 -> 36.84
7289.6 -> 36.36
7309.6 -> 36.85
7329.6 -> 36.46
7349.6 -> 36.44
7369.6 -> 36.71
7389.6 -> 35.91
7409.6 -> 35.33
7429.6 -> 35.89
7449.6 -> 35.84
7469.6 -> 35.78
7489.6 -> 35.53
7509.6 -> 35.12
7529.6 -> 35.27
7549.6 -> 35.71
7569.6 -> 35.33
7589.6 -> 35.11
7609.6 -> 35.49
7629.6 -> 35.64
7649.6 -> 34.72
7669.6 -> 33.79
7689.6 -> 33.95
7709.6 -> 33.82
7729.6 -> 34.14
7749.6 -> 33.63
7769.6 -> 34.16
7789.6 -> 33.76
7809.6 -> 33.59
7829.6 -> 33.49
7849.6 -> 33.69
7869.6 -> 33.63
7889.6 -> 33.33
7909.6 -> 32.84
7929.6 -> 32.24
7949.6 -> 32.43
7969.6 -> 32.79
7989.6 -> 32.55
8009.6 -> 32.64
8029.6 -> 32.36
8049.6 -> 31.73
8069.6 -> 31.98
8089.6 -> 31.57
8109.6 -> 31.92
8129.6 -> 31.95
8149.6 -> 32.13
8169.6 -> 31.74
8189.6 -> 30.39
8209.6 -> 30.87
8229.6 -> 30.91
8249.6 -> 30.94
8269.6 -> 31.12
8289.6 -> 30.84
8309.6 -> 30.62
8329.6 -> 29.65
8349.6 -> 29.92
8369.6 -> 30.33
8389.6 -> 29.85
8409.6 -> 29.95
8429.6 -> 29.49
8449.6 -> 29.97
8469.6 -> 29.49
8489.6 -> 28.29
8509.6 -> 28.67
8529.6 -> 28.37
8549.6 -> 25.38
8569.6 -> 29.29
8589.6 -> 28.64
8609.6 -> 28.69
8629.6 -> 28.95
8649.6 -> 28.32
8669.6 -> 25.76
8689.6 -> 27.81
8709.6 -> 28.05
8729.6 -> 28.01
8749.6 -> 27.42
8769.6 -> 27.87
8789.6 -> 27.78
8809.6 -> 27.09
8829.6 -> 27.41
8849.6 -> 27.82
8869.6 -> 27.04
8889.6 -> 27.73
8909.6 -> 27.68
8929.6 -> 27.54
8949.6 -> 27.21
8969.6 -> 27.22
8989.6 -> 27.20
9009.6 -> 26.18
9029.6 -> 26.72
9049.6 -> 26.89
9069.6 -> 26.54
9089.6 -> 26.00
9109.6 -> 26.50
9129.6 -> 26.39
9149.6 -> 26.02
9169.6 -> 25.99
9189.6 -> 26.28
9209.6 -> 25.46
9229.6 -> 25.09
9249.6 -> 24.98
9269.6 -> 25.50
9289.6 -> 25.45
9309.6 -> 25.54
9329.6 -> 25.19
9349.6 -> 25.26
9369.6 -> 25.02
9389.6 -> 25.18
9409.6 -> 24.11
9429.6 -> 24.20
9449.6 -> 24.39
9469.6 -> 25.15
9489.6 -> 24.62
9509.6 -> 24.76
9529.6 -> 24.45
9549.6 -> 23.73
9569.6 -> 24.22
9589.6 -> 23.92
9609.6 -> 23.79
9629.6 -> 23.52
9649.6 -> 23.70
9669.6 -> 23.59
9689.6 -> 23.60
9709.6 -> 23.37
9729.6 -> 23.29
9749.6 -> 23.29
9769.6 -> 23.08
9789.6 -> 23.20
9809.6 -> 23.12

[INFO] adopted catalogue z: 0.000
